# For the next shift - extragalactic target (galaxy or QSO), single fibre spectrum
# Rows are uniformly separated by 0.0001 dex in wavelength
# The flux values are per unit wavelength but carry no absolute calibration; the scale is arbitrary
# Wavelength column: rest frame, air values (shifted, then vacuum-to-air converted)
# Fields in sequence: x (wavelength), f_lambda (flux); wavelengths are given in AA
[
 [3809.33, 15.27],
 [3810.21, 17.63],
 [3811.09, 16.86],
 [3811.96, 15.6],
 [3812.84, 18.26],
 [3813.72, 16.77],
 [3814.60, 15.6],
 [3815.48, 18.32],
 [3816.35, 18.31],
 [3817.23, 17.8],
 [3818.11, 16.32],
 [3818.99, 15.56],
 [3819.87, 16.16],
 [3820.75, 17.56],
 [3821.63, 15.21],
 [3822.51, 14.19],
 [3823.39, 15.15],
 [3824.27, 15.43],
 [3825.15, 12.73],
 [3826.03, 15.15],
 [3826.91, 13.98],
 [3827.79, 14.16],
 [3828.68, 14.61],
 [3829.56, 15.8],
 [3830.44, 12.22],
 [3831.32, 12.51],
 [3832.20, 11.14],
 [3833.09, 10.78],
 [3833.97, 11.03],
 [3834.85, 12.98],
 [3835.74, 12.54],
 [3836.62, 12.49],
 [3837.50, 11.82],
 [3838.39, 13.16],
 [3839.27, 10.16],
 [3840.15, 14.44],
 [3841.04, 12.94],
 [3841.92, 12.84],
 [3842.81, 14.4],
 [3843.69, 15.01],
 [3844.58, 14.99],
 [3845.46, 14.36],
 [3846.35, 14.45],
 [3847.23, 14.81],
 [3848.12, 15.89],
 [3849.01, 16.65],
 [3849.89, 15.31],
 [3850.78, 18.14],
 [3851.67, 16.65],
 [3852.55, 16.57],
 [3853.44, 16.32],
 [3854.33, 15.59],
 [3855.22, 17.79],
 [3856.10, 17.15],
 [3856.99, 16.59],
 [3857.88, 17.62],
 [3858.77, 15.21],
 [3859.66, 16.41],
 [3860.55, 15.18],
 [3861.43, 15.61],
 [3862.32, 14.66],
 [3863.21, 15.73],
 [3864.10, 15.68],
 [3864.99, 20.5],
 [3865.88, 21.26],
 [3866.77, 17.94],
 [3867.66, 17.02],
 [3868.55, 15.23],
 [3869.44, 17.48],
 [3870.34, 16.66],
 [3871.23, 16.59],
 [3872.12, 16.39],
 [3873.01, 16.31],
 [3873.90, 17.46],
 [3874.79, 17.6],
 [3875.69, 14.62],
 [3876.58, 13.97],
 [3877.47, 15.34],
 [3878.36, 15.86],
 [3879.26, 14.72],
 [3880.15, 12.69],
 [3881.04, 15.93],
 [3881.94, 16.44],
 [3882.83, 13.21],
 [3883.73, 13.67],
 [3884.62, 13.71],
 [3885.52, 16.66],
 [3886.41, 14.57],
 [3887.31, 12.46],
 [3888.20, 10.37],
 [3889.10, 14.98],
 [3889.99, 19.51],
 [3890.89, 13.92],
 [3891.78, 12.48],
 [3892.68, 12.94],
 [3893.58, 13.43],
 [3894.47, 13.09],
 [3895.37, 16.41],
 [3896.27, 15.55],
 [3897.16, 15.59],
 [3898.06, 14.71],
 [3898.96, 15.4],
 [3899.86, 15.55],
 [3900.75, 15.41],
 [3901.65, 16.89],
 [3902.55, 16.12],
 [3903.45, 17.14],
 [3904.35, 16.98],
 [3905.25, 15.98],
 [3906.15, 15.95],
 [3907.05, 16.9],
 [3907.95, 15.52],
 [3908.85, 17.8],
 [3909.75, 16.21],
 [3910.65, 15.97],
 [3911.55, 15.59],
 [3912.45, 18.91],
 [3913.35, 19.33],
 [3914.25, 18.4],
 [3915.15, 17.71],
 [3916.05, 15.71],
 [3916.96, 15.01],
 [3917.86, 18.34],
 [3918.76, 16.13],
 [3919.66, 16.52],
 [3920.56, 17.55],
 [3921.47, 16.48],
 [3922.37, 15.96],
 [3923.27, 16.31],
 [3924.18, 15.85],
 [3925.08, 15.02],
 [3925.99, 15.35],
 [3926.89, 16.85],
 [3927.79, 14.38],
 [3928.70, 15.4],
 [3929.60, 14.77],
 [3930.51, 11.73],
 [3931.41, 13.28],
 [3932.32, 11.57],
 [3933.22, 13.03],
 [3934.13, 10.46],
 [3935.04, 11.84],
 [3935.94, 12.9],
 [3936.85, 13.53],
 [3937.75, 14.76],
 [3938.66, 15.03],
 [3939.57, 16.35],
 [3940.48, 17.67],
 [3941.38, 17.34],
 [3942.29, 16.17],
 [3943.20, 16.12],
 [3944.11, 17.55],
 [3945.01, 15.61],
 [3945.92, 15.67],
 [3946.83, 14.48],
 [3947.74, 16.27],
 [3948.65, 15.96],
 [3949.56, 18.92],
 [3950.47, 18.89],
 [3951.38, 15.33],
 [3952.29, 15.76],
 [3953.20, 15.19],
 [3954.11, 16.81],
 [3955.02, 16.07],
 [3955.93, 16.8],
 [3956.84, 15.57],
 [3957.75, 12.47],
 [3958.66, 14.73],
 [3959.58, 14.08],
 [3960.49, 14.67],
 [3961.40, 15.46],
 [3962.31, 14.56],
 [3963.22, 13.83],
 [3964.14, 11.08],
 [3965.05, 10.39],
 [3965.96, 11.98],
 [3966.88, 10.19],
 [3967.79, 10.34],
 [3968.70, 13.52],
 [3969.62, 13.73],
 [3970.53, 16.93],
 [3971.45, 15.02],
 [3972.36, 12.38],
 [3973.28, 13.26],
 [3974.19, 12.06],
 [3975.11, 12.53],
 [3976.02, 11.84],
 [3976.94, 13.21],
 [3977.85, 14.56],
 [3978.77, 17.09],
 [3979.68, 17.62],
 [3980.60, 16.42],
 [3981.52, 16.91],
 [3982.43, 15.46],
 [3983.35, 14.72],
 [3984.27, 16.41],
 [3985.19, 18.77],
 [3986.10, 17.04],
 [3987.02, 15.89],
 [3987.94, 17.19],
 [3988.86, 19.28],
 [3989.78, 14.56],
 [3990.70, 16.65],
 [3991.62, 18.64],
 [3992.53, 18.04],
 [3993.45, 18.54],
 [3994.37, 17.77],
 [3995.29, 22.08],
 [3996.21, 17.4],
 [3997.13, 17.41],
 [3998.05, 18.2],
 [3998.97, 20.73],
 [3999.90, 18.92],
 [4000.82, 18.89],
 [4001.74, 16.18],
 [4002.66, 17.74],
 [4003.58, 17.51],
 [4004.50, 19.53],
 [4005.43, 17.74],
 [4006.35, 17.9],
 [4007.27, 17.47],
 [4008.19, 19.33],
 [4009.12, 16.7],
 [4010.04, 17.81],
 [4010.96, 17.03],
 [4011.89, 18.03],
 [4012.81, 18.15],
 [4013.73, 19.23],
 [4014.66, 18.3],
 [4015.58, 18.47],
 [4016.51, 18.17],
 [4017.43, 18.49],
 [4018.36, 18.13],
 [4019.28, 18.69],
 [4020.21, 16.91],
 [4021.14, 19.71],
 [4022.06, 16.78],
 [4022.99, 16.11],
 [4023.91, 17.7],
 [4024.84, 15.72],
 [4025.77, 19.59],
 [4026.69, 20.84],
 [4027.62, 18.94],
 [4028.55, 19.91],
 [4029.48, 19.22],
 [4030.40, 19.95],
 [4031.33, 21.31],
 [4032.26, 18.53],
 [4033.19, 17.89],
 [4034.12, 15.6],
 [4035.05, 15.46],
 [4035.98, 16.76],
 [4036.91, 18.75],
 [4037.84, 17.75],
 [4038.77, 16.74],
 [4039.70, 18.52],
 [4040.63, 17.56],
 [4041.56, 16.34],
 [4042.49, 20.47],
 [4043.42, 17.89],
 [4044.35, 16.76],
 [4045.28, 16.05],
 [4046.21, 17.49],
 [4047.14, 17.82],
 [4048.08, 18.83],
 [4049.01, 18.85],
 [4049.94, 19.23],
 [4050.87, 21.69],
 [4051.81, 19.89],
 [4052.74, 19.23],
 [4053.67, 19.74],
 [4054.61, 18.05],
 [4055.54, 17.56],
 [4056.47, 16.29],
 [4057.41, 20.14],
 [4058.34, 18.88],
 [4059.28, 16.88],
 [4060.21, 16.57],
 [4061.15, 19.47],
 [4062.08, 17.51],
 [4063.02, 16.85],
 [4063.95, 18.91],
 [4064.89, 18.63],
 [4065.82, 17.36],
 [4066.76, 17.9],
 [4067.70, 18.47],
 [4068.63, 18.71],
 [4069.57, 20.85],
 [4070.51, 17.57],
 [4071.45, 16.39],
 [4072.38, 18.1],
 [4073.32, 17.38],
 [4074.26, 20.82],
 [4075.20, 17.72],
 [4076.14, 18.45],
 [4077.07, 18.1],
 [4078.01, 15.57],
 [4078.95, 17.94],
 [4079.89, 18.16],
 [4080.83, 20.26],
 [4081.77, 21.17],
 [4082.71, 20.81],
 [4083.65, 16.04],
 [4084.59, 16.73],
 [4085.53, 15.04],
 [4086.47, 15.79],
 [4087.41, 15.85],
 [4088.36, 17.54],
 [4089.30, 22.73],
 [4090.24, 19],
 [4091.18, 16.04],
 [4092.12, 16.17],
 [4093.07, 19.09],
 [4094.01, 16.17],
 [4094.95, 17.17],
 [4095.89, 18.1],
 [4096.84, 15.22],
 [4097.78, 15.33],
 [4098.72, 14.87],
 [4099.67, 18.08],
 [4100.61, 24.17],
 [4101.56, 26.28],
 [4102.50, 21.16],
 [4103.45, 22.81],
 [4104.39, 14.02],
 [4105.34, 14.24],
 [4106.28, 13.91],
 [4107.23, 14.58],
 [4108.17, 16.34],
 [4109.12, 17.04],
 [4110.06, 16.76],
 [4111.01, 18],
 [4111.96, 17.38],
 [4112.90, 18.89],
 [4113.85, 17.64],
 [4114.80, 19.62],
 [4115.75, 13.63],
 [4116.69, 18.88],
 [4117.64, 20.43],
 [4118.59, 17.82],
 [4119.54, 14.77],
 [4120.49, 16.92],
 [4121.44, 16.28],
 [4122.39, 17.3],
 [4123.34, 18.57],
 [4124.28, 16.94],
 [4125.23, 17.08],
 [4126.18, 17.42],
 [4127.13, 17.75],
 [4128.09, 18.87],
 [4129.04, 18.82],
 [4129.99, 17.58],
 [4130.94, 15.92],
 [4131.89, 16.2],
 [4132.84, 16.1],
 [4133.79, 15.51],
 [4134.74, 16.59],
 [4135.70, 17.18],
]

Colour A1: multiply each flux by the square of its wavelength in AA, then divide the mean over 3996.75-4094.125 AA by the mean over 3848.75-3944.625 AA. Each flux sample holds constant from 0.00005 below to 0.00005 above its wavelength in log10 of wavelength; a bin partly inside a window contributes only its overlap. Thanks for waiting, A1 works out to 1.2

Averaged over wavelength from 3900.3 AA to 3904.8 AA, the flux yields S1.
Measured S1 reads 16.5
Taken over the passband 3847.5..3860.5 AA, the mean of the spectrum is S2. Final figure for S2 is 16.5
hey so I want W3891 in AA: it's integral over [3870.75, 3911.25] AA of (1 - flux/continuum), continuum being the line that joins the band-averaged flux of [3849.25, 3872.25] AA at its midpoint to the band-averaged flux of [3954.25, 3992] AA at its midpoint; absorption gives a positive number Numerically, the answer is 2.2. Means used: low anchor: 16.7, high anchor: 14.7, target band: 15.3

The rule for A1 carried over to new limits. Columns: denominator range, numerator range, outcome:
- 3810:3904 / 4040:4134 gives 1.31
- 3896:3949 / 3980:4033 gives 1.20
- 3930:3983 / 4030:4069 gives 1.31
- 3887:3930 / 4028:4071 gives 1.24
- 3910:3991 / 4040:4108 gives 1.26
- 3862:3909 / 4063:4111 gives 1.27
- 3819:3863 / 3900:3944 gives 1.12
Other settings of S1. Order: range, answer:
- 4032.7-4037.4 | 16.9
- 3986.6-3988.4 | 16.5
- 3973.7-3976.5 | 12.2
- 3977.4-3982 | 16.5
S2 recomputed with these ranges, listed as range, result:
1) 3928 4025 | 16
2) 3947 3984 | 14.6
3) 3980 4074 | 18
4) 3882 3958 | 15.5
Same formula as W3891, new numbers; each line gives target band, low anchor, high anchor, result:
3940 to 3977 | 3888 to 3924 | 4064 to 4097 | 4.3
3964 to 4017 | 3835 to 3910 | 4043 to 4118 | 1.6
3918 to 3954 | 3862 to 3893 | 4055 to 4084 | 2.2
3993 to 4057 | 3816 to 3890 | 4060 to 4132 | -4.6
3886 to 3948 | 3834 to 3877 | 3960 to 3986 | -2.5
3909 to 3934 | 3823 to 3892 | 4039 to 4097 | 0.2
